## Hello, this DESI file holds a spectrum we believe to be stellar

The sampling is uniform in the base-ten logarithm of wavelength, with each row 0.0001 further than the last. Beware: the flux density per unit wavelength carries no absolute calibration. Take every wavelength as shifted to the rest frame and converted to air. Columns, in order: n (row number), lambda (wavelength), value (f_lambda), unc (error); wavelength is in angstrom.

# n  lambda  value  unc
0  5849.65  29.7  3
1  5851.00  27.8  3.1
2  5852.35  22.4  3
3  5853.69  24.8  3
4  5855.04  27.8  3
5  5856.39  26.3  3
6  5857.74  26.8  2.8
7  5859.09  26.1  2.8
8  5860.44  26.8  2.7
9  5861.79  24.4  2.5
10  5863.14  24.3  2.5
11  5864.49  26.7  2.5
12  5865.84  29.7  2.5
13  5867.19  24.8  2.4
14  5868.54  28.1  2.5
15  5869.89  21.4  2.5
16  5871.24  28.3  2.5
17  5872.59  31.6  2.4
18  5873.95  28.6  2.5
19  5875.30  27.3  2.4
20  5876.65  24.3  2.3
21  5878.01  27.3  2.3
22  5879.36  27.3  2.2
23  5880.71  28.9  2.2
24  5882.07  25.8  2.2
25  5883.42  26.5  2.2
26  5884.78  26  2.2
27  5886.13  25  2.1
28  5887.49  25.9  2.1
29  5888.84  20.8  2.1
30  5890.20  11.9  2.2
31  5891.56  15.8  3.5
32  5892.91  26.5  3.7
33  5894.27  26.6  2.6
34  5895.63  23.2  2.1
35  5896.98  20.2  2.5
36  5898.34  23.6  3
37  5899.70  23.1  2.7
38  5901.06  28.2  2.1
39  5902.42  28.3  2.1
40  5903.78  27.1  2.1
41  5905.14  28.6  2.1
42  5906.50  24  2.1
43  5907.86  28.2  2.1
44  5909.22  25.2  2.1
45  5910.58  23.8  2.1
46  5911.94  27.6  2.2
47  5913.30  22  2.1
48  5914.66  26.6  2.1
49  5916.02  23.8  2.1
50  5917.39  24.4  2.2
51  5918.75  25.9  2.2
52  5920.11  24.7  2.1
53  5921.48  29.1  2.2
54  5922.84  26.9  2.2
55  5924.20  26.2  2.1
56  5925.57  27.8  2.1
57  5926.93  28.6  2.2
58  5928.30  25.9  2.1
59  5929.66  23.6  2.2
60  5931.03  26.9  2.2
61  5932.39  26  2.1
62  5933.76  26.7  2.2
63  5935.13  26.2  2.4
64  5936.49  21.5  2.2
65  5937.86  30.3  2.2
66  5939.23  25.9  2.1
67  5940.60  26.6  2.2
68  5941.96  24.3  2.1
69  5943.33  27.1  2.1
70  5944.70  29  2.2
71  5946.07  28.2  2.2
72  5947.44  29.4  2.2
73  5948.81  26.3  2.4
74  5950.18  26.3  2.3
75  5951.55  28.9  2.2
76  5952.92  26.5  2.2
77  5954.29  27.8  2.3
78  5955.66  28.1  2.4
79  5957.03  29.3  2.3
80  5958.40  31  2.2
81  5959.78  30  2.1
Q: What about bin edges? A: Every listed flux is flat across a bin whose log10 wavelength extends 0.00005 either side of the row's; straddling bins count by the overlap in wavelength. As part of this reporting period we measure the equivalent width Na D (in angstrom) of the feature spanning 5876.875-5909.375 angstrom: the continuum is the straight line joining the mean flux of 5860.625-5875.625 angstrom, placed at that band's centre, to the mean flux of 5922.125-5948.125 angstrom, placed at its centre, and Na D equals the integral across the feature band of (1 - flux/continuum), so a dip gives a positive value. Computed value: 2.48 angstrom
